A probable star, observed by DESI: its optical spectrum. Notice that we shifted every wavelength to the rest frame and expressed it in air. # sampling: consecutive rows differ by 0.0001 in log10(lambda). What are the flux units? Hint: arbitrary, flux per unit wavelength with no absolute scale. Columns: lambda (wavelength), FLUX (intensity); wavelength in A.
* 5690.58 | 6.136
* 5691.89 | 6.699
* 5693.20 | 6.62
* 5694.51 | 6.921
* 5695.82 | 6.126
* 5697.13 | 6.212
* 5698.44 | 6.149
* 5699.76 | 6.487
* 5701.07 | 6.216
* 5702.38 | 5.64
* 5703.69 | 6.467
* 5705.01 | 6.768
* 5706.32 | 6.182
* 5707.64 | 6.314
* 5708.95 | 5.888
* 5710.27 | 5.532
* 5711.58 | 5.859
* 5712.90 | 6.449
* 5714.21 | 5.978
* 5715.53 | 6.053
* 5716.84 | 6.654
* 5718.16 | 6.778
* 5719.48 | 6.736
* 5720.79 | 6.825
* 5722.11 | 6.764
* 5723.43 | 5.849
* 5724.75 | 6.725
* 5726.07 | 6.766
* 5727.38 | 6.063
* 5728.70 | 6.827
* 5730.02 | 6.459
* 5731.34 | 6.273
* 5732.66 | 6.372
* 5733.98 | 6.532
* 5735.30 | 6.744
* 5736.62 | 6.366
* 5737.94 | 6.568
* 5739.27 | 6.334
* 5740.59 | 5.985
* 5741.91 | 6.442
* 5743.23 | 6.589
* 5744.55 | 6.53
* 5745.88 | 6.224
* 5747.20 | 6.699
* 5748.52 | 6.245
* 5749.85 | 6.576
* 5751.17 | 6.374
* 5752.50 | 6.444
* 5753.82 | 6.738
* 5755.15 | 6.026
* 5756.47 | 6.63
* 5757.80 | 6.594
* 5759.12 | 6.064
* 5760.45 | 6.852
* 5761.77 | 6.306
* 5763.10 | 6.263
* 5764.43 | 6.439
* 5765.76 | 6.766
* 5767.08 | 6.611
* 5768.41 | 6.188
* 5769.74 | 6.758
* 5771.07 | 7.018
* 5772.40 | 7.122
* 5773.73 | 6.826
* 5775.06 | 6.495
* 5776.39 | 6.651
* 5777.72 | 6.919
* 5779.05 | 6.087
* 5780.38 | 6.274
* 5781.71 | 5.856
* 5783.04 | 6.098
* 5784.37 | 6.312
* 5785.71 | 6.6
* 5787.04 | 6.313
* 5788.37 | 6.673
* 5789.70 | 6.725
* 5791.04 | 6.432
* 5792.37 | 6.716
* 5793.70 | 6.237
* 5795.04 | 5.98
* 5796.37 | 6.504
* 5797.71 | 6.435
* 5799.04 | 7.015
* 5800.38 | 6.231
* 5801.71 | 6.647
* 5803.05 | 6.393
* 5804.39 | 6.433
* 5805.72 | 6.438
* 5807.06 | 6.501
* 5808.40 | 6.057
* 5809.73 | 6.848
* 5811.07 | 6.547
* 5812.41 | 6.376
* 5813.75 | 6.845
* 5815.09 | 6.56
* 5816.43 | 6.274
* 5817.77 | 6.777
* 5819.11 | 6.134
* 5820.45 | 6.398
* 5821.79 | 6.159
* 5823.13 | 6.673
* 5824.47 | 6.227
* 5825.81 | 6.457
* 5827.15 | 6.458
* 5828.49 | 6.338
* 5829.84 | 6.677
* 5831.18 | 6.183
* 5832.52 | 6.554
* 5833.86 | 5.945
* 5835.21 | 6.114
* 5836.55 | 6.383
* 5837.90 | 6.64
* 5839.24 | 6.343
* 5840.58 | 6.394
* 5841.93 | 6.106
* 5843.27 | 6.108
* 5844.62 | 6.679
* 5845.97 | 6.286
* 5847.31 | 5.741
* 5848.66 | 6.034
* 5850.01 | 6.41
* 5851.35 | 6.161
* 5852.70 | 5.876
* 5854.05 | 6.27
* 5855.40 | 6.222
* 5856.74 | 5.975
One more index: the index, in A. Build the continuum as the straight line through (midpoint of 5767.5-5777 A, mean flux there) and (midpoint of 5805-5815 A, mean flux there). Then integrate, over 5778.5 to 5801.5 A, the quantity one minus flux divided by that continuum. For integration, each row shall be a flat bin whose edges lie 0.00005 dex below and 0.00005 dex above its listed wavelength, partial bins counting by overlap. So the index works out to 0.8 A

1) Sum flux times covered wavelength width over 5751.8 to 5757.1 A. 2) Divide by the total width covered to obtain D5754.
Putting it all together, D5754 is 6.46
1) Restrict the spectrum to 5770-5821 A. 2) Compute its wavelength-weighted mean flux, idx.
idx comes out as 6.5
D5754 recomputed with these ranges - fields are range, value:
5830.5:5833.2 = 6.39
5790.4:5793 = 6.58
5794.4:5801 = 6.44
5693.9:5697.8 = 6.42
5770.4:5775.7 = 6.86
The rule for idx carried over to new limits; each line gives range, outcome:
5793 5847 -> 6.4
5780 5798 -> 6.37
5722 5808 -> 6.47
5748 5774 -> 6.54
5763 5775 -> 6.67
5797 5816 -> 6.52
